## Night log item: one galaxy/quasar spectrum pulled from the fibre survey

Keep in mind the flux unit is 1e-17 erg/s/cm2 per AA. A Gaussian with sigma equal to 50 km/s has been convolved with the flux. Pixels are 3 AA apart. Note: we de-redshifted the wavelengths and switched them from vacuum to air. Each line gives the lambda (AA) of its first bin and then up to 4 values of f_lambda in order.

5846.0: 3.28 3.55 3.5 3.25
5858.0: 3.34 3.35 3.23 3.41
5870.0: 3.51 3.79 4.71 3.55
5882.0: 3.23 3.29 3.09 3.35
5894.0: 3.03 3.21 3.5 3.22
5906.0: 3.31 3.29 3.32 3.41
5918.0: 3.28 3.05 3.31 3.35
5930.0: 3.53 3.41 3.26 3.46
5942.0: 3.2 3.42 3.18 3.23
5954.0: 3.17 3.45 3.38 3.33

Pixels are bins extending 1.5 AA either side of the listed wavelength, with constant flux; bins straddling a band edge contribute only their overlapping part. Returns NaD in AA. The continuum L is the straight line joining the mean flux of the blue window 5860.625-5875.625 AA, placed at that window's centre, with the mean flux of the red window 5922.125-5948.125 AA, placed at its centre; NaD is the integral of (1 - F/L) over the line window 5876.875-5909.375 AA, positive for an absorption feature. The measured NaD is 1.6 AA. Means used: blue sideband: 3.56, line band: 3.31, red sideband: 3.35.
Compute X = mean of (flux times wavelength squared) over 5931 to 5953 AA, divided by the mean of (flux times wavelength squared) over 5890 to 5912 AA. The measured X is 1.0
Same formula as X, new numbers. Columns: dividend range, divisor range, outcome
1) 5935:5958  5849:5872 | 1.00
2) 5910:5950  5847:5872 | 1.00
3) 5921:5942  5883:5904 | 1.05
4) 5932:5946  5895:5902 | 1.02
